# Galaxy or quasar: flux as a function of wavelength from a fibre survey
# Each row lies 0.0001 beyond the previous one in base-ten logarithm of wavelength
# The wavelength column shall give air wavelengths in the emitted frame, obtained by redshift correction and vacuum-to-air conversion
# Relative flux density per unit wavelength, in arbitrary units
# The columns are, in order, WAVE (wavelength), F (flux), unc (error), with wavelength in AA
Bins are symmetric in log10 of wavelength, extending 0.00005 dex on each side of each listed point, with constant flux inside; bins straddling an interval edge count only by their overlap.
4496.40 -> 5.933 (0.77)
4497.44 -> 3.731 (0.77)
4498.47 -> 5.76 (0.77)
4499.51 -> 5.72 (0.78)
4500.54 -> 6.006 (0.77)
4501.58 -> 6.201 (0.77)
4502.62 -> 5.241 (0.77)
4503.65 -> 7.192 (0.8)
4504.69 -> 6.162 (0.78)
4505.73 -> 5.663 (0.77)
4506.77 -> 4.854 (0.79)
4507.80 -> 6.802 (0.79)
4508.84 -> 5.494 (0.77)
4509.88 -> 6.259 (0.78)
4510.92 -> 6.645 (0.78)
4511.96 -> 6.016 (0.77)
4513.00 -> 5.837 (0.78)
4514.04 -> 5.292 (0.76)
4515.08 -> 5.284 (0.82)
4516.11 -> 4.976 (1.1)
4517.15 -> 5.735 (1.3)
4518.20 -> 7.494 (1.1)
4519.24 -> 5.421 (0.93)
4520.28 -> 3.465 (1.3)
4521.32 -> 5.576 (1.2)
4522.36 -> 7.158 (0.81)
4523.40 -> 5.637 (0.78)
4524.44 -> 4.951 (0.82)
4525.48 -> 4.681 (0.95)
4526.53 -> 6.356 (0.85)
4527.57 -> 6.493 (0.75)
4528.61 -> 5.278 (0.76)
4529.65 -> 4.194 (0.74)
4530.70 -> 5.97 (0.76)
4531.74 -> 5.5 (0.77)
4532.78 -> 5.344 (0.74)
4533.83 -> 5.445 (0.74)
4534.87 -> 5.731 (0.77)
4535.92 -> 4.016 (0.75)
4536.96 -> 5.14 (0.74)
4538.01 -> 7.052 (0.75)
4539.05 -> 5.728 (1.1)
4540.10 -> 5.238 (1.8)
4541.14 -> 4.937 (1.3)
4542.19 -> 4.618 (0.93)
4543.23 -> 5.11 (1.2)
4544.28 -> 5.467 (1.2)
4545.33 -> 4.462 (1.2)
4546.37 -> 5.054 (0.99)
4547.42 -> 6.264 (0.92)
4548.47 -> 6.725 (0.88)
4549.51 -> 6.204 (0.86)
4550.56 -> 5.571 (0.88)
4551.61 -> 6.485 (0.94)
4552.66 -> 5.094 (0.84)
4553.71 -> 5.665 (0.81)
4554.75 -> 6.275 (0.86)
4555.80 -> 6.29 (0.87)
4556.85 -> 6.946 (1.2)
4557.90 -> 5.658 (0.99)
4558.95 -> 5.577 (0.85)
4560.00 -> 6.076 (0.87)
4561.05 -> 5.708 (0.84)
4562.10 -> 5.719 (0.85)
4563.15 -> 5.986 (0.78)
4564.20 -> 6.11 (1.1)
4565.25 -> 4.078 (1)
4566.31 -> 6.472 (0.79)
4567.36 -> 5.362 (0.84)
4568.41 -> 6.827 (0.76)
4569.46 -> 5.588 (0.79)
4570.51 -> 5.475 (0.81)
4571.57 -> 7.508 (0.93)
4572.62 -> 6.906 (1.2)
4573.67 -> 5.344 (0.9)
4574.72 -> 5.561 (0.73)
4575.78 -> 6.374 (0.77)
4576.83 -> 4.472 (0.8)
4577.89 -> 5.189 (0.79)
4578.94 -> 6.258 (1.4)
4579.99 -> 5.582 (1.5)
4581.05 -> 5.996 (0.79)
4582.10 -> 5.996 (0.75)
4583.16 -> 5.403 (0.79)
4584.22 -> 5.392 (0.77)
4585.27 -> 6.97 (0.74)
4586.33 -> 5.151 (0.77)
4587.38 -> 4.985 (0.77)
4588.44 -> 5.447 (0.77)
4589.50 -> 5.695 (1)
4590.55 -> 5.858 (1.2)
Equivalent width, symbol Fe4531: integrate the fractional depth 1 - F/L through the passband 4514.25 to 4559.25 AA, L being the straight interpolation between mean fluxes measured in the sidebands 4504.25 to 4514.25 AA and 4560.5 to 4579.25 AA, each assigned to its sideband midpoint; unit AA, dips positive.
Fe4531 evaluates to 2.21 AA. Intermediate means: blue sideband 5.92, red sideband 5.82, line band 5.59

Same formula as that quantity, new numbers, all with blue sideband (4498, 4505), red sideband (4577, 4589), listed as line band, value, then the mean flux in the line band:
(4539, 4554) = 0.8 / 5.5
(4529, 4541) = 1.0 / 5.38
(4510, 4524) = 0.5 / 5.74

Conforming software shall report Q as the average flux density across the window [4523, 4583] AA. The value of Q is 5.68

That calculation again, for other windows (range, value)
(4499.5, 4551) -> 5.63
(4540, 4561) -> 5.7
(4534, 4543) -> 5.31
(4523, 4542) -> 5.41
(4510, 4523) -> 5.76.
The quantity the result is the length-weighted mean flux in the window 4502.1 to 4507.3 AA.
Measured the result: 5.83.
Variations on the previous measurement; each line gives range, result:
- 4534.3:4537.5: 4.97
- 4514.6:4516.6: 5.15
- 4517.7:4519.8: 6.39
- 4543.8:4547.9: 5.3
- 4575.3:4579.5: 5.57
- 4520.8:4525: 5.83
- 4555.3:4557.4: 6.61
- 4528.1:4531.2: 5.13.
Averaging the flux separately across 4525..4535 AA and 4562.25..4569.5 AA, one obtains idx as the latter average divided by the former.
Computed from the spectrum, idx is 1.1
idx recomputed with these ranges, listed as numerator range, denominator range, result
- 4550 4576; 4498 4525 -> 1.02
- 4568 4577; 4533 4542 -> 1.13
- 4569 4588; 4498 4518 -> 0.98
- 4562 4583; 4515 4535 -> 1.05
